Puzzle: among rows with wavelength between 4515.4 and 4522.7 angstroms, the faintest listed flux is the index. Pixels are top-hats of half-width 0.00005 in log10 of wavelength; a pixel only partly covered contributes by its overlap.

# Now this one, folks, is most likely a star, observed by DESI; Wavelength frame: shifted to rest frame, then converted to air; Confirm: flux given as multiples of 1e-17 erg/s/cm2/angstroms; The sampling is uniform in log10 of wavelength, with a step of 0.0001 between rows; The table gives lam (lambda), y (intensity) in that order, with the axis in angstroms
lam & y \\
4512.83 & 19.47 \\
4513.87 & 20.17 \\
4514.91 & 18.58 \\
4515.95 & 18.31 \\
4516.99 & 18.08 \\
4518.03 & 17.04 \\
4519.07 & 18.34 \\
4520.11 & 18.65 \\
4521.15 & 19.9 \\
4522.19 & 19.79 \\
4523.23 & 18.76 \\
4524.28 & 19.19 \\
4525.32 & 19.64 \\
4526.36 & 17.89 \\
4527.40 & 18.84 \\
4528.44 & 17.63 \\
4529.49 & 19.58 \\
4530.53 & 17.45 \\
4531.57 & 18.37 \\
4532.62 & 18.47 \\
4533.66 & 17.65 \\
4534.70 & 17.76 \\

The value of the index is 17.04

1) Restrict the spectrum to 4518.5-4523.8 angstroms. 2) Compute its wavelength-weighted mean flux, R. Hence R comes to 19.1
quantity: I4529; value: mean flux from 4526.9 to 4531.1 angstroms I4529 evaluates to 18.4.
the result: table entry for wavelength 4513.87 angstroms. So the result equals 20.17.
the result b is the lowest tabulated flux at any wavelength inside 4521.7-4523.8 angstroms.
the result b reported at 18.76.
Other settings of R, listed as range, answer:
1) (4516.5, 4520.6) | 18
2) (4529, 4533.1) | 18.5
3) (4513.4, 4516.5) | 19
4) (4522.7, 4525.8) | 19.2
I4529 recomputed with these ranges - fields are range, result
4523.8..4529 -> 18.6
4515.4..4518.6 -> 17.8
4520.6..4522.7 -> 19.8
